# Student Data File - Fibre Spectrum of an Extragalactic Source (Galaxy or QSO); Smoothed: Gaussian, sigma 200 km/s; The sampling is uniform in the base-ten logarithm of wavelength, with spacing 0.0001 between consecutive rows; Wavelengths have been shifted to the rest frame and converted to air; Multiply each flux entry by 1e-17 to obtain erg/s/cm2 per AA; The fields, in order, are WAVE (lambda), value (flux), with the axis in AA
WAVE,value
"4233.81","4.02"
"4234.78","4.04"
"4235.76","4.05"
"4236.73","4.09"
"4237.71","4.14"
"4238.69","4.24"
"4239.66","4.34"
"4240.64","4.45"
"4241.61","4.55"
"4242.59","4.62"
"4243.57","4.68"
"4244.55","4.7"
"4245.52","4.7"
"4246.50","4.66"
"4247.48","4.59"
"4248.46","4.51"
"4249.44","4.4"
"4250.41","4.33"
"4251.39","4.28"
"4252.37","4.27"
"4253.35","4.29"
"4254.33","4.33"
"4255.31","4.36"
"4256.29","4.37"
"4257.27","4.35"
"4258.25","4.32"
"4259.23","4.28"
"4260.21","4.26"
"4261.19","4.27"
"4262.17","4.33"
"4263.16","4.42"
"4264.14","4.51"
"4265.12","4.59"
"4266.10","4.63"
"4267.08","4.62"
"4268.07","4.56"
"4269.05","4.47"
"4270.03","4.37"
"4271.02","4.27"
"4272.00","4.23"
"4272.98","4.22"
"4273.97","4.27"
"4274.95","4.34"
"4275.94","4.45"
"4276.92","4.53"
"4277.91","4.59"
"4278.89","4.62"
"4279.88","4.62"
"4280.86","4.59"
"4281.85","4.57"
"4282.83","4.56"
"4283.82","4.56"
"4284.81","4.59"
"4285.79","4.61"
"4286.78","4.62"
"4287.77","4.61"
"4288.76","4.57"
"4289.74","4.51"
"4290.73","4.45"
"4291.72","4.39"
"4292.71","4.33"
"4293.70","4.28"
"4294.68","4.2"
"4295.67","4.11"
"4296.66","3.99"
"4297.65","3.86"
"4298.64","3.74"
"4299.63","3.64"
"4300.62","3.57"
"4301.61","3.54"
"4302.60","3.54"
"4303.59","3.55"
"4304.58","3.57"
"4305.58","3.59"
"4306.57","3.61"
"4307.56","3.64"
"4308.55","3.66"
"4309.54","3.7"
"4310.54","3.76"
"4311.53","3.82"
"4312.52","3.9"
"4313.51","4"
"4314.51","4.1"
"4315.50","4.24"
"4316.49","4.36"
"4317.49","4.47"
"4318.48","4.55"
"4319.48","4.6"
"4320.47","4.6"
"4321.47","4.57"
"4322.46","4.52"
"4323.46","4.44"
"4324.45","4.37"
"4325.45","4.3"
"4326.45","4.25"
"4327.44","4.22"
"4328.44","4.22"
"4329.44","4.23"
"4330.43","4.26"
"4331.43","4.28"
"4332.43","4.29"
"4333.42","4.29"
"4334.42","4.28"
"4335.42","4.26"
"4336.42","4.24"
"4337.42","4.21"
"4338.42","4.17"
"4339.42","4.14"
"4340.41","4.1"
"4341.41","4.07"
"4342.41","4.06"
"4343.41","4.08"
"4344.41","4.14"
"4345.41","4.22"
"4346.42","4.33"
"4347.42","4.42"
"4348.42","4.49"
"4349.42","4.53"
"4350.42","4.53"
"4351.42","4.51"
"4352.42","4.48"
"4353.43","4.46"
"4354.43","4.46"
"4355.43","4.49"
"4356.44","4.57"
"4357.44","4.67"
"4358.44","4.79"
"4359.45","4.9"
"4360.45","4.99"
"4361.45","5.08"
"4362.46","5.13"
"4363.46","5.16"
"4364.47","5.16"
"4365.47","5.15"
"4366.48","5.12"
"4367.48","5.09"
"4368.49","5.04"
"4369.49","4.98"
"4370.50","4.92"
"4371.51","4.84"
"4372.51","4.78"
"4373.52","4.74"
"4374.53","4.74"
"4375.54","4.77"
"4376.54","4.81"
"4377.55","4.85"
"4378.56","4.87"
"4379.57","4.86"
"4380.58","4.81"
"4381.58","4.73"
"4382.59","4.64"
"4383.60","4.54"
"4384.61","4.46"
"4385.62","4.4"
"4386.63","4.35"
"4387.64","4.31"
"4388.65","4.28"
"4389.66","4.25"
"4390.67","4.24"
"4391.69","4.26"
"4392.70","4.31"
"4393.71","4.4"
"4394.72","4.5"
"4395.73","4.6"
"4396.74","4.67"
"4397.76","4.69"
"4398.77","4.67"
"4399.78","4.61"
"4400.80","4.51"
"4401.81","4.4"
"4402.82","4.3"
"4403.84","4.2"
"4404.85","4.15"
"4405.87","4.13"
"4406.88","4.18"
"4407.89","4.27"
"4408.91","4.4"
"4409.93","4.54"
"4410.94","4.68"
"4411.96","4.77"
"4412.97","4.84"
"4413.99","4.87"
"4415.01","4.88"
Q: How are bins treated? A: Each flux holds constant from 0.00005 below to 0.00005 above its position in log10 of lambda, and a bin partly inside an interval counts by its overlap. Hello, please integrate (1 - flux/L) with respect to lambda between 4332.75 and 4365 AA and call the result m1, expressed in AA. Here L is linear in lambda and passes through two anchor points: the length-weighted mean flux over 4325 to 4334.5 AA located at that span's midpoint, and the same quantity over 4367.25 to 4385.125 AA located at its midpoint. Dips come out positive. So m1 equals 0.0 AA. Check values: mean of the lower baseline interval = 4.26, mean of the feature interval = 4.48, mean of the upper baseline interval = 4.8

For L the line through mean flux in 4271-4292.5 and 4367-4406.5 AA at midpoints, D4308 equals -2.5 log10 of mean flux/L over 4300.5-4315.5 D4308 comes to 0.21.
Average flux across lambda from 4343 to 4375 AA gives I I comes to 4.72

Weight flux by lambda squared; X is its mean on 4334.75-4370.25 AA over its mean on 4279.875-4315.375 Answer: 1.2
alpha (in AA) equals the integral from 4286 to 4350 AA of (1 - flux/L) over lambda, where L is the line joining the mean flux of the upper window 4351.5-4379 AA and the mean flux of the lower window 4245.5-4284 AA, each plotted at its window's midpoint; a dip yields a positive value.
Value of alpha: 6.9 AA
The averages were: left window 4.43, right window 4.85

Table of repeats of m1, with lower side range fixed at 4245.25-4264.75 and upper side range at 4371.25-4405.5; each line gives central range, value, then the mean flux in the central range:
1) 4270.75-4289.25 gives -0.3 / 4.5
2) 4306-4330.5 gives 1.6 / 4.17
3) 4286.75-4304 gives 1.4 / 4.07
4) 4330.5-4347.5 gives 1.1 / 4.21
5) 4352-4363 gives -0.6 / 4.73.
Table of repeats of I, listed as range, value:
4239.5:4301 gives 4.4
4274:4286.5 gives 4.54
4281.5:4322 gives 4.12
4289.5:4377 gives 4.34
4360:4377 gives 4.97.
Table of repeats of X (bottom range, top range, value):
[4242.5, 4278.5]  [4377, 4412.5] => 1.08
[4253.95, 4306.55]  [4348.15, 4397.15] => 1.14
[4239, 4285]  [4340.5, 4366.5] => 1.08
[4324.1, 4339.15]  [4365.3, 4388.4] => 1.14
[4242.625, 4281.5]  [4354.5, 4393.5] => 1.12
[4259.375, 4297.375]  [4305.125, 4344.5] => 0.96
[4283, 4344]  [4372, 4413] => 1.13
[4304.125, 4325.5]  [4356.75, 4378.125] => 1.23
